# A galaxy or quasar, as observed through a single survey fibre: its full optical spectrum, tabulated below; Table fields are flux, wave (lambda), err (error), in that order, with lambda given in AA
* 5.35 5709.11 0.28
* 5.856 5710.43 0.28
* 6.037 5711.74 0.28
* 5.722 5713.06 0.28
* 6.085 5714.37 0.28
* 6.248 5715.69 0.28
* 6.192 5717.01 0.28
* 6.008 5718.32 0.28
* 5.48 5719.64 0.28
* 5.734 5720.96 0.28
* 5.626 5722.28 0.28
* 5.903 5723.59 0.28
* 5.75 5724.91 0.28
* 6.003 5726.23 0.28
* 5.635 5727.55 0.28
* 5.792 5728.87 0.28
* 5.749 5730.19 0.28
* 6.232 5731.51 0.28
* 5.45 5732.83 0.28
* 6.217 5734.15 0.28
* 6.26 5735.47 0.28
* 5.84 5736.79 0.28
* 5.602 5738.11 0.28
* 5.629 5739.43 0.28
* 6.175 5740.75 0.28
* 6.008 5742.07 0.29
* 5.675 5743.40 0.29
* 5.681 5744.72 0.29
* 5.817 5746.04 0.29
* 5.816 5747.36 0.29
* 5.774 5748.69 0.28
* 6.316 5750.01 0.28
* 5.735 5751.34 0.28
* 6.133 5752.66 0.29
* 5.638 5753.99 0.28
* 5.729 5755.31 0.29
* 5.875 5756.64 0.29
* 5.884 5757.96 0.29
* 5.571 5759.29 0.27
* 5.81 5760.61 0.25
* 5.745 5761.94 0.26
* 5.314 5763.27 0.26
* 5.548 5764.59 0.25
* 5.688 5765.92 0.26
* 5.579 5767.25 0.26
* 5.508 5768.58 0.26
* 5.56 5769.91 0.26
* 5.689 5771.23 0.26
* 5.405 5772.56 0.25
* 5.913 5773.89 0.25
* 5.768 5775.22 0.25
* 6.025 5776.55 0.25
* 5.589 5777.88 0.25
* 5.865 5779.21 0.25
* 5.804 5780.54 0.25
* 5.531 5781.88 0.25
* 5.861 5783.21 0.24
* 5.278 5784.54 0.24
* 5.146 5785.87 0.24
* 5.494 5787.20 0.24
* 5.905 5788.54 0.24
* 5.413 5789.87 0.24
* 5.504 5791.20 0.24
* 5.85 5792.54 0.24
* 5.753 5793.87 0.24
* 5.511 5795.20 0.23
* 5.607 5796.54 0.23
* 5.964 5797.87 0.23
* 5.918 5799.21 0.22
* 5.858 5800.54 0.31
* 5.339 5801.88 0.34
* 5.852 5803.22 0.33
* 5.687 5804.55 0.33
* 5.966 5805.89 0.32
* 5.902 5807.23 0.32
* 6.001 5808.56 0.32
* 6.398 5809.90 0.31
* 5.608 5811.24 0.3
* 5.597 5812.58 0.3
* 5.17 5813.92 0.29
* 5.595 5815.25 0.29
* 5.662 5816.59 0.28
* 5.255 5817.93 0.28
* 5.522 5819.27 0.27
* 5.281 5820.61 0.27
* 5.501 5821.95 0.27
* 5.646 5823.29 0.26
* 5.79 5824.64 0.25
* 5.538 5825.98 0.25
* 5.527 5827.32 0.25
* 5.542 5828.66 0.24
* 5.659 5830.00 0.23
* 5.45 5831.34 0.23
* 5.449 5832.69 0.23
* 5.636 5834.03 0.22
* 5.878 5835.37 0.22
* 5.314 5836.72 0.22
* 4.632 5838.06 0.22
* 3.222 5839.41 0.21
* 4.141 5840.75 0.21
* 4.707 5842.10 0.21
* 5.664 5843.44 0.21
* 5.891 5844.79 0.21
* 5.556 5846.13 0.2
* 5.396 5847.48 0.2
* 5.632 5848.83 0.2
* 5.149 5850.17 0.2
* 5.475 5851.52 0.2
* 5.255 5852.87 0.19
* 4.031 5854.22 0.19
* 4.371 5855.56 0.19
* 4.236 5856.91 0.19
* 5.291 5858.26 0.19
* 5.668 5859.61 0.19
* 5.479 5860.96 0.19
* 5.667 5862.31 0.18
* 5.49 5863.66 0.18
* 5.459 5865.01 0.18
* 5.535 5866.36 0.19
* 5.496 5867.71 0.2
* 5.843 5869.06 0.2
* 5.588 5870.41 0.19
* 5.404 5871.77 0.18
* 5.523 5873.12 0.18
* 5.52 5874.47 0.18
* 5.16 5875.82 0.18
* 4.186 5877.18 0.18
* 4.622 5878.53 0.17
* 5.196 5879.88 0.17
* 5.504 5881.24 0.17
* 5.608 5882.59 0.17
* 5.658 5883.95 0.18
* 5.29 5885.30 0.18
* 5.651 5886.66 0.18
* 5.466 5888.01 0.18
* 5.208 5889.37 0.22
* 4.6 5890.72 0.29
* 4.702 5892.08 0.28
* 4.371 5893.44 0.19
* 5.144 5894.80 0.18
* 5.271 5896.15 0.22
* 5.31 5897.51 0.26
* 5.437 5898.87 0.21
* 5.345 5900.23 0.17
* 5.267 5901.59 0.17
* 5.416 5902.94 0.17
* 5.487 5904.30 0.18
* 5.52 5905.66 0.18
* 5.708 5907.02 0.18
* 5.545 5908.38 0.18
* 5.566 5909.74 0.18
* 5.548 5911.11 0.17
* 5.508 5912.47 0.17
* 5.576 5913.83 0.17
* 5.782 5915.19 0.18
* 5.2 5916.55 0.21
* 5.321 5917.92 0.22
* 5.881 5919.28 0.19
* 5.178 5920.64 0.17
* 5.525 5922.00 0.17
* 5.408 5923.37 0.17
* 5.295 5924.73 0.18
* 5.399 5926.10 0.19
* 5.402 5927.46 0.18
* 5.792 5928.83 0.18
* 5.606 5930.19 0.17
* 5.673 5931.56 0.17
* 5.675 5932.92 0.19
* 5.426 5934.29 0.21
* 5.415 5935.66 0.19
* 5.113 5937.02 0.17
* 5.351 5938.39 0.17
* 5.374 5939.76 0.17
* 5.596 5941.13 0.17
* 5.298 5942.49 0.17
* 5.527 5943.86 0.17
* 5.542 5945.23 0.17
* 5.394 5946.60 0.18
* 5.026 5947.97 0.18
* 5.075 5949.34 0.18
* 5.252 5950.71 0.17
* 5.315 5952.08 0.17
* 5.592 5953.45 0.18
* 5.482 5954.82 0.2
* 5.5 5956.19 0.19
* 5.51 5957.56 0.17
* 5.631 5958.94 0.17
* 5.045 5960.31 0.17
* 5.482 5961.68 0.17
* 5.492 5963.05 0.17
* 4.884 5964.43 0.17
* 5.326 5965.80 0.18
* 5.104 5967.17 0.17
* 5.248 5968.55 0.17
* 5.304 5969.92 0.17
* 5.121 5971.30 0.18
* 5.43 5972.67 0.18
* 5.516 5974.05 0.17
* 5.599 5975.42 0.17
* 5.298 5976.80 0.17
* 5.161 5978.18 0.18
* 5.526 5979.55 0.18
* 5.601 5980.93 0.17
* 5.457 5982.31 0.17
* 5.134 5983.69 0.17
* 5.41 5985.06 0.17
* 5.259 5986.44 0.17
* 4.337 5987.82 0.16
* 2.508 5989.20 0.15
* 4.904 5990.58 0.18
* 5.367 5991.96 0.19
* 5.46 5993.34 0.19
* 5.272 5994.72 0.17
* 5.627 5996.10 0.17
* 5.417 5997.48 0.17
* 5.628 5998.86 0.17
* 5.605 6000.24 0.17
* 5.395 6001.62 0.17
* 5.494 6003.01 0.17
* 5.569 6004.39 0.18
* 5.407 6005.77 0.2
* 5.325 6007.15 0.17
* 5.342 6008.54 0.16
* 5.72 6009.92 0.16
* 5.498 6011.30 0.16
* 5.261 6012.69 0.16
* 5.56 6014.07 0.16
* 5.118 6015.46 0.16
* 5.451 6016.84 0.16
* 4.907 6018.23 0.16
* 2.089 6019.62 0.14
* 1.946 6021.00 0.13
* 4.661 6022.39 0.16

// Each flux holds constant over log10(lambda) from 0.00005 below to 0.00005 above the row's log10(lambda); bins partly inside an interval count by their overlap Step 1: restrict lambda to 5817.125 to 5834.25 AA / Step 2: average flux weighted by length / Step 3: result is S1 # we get 5.52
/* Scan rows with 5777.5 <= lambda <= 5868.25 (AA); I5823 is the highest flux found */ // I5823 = 6.398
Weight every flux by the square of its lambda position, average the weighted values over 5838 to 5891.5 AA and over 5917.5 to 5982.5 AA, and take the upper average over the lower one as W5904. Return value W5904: 1.1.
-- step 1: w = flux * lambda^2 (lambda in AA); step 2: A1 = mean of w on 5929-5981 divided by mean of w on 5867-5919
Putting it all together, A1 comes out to 1.03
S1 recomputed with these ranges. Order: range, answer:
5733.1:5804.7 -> 5.73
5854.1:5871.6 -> 5.29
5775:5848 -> 5.54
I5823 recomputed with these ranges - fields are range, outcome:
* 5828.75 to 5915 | 5.891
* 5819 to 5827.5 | 5.79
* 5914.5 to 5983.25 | 5.881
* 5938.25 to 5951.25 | 5.596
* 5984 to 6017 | 5.72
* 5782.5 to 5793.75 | 5.905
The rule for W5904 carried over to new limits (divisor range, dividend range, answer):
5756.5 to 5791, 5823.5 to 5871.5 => 0.96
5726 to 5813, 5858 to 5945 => 0.98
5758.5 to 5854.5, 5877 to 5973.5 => 1.01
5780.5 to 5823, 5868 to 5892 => 0.96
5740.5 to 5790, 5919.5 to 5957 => 1.01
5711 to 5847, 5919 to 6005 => 1.00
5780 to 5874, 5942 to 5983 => 1.03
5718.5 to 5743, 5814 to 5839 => 0.97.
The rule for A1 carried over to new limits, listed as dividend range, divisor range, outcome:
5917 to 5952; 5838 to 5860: 1.12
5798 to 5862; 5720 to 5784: 0.96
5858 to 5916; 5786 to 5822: 0.97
